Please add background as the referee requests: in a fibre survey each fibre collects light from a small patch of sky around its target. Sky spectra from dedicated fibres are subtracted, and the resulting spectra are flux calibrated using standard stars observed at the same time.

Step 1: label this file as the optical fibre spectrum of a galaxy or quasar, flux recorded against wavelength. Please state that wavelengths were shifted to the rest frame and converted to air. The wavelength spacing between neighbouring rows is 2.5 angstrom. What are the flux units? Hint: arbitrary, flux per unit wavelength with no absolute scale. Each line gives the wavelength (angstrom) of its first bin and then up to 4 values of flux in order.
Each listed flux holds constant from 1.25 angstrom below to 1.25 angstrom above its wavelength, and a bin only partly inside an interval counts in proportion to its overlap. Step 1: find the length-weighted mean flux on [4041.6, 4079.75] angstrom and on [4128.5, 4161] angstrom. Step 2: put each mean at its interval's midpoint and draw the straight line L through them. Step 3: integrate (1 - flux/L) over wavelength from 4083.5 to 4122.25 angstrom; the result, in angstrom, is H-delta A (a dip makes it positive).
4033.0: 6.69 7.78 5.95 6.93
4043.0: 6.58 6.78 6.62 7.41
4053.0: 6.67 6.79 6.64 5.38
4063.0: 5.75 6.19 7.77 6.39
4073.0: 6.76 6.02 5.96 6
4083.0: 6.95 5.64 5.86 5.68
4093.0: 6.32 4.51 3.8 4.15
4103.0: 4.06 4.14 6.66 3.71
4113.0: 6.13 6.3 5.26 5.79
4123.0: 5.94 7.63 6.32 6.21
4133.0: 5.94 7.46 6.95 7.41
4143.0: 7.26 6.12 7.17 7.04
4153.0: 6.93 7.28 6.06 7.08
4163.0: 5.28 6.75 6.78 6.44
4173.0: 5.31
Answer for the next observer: 8.26 angstrom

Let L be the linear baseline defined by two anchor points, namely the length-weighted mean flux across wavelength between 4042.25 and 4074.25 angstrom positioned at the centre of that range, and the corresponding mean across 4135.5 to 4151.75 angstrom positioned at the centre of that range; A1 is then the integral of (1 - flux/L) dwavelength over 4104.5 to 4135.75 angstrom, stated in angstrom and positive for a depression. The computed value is 4.5 angstrom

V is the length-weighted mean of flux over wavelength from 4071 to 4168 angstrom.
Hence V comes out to 6.08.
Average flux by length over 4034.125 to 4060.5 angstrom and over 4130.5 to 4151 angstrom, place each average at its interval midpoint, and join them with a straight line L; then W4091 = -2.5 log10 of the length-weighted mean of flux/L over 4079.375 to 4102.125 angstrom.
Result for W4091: 0.25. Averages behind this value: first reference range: 6.75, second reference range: 6.87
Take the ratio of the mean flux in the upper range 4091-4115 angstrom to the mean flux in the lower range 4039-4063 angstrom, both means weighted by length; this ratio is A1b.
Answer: 0.7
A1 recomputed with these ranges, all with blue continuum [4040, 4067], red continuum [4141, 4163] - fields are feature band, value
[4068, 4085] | 0.4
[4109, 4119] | 2.0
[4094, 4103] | 3.3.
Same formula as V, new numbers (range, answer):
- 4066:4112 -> 5.59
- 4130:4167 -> 6.74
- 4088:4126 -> 5.31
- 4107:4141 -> 6.24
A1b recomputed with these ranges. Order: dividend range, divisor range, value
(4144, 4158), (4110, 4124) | 1.22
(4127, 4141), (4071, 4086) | 1.07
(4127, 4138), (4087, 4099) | 1.25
